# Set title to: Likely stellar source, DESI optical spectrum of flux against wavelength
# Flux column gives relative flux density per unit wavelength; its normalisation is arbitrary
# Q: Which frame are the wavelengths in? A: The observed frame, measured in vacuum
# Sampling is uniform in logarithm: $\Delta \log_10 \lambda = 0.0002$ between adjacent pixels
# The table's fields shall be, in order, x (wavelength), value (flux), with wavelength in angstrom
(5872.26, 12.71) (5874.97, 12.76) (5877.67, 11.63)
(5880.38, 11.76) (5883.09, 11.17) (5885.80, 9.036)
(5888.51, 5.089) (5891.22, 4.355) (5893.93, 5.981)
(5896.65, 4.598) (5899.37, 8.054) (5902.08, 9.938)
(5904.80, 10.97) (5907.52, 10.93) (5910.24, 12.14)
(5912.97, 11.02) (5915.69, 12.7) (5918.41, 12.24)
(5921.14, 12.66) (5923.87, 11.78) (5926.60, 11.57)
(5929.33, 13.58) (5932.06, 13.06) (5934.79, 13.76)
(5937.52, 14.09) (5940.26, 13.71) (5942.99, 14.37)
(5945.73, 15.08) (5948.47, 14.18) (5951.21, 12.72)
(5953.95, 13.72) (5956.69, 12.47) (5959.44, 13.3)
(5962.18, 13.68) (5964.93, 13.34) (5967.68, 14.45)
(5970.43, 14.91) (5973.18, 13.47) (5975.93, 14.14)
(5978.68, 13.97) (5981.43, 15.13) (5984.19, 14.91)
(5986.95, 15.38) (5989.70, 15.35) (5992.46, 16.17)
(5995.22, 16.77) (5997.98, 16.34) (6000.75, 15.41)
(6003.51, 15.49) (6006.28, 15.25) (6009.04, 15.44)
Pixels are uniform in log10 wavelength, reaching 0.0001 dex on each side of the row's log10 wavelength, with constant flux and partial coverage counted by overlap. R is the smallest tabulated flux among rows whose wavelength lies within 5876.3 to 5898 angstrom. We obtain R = 4.355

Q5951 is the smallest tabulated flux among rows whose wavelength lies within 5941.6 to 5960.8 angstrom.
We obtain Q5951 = 12.47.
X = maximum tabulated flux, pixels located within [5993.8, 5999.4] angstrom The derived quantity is 16.77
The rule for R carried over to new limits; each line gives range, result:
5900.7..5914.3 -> 9.938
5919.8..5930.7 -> 11.57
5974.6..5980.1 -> 13.97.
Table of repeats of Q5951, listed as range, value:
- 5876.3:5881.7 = 11.63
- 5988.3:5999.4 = 15.35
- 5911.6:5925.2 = 11.02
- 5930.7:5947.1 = 13.06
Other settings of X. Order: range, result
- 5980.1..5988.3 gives 15.38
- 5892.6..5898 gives 5.981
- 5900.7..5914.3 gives 12.14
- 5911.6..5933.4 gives 13.58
